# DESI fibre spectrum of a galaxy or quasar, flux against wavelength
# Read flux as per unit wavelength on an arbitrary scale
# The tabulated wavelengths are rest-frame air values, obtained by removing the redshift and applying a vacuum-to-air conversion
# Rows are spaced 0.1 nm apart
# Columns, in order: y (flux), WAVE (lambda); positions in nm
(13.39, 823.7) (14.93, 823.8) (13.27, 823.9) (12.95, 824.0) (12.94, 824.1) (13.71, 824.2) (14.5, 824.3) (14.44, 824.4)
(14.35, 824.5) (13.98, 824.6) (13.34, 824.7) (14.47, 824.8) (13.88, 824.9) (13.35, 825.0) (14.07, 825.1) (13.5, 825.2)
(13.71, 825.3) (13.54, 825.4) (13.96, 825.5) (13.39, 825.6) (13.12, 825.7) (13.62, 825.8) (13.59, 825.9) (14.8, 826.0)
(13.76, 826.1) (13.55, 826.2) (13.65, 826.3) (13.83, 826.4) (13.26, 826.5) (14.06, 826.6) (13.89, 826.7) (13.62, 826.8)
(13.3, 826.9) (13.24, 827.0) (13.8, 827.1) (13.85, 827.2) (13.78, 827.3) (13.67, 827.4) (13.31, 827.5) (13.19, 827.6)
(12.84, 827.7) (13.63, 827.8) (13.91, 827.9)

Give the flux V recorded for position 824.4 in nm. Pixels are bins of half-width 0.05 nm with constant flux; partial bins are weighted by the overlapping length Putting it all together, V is 14.44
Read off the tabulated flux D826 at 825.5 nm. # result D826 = 13.96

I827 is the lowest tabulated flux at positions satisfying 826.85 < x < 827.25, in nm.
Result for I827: 13.24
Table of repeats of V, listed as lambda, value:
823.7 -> 13.39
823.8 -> 14.93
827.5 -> 13.31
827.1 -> 13.8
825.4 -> 13.54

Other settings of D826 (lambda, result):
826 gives 14.8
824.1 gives 12.94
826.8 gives 13.62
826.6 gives 14.06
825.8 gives 13.62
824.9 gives 13.88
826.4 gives 13.83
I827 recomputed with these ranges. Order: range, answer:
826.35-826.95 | 13.26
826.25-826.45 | 13.65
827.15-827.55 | 13.31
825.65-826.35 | 13.12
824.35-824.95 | 13.34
